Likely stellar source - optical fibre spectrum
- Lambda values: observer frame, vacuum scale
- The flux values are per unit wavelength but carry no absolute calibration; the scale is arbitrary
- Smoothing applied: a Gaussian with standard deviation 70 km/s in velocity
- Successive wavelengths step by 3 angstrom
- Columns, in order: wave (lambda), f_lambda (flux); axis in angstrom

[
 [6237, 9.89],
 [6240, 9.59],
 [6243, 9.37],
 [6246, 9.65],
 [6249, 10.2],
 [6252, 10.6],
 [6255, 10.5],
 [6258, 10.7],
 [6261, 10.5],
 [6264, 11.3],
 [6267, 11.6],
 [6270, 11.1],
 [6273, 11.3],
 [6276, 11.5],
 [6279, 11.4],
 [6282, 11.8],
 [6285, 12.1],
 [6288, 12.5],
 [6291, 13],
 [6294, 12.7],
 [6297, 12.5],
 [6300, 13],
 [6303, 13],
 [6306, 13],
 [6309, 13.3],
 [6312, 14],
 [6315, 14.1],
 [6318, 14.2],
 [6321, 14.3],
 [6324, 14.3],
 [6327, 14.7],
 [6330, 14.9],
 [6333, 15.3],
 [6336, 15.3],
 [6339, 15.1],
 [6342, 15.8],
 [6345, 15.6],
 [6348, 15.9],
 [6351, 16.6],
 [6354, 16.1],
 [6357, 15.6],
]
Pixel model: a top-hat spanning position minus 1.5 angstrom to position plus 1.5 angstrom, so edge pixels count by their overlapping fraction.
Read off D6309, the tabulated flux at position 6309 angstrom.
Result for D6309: 13.3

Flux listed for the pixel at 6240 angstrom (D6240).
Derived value 9.59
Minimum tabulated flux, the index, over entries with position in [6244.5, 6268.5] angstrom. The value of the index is 9.65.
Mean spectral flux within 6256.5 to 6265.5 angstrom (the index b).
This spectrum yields 10.8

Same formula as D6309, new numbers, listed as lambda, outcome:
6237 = 9.89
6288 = 12.5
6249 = 10.2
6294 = 12.7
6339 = 15.1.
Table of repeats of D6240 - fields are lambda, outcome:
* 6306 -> 13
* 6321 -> 14.3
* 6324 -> 14.3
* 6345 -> 15.6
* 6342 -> 15.8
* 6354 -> 16.1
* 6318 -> 14.2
